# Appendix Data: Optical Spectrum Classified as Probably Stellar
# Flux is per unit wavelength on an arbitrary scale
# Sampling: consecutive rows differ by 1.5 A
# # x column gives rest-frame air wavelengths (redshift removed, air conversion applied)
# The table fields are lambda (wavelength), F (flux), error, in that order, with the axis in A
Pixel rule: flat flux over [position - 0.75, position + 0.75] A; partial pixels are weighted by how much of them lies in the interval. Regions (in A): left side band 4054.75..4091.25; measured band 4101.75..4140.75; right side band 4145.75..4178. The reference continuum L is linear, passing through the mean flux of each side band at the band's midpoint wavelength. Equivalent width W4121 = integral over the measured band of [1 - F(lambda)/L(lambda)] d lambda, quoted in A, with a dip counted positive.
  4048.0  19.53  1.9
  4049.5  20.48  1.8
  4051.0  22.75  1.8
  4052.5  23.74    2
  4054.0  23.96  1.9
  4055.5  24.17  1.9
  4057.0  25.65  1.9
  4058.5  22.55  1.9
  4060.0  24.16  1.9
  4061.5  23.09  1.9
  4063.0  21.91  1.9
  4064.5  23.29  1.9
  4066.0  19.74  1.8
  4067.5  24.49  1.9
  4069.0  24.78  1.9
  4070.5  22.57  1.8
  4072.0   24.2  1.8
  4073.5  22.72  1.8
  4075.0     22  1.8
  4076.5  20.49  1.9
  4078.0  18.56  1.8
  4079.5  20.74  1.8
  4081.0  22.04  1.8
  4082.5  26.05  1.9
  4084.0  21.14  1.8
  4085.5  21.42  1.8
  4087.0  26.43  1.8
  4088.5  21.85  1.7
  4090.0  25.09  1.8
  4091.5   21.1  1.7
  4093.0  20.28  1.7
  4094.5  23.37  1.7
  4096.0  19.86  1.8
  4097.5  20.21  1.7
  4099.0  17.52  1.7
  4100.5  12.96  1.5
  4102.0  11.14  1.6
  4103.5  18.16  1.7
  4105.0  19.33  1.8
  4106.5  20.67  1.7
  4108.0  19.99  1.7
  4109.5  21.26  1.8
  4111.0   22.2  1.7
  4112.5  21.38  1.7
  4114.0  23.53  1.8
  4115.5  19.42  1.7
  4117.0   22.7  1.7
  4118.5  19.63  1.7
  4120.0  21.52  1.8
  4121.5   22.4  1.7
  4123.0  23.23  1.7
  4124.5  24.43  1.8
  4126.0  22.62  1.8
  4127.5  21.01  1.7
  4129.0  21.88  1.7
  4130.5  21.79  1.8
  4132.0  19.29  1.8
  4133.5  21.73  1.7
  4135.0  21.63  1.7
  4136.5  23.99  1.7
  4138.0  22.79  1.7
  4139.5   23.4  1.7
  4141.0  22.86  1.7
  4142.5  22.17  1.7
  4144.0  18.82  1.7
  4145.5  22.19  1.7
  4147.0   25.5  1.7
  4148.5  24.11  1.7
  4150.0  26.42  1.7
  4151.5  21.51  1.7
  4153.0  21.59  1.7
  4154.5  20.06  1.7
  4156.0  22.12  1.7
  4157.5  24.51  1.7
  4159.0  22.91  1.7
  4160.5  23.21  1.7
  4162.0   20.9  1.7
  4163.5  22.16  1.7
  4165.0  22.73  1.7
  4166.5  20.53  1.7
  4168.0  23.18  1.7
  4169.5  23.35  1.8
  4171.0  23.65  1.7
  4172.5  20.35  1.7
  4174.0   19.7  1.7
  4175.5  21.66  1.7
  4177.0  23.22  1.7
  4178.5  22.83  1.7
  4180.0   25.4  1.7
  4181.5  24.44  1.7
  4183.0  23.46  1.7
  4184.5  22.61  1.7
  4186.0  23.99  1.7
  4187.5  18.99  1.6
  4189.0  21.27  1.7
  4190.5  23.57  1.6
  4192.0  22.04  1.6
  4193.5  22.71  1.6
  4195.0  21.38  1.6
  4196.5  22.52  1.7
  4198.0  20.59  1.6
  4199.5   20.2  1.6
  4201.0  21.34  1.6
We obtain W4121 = 2.3 A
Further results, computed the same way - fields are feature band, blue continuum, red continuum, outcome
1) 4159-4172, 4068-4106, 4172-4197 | -0.20 A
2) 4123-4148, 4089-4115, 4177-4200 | -1.70 A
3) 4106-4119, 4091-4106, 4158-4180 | -1.41 A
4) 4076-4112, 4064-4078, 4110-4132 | 2.76 A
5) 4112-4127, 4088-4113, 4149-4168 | -1.05 A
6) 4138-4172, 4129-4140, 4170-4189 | -0.57 A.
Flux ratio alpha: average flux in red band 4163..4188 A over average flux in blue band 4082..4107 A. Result 1.11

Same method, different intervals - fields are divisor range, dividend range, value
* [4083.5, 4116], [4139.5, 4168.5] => 1.10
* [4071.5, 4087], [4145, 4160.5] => 1.05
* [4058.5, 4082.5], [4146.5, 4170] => 1.01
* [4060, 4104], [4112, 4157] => 1.04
